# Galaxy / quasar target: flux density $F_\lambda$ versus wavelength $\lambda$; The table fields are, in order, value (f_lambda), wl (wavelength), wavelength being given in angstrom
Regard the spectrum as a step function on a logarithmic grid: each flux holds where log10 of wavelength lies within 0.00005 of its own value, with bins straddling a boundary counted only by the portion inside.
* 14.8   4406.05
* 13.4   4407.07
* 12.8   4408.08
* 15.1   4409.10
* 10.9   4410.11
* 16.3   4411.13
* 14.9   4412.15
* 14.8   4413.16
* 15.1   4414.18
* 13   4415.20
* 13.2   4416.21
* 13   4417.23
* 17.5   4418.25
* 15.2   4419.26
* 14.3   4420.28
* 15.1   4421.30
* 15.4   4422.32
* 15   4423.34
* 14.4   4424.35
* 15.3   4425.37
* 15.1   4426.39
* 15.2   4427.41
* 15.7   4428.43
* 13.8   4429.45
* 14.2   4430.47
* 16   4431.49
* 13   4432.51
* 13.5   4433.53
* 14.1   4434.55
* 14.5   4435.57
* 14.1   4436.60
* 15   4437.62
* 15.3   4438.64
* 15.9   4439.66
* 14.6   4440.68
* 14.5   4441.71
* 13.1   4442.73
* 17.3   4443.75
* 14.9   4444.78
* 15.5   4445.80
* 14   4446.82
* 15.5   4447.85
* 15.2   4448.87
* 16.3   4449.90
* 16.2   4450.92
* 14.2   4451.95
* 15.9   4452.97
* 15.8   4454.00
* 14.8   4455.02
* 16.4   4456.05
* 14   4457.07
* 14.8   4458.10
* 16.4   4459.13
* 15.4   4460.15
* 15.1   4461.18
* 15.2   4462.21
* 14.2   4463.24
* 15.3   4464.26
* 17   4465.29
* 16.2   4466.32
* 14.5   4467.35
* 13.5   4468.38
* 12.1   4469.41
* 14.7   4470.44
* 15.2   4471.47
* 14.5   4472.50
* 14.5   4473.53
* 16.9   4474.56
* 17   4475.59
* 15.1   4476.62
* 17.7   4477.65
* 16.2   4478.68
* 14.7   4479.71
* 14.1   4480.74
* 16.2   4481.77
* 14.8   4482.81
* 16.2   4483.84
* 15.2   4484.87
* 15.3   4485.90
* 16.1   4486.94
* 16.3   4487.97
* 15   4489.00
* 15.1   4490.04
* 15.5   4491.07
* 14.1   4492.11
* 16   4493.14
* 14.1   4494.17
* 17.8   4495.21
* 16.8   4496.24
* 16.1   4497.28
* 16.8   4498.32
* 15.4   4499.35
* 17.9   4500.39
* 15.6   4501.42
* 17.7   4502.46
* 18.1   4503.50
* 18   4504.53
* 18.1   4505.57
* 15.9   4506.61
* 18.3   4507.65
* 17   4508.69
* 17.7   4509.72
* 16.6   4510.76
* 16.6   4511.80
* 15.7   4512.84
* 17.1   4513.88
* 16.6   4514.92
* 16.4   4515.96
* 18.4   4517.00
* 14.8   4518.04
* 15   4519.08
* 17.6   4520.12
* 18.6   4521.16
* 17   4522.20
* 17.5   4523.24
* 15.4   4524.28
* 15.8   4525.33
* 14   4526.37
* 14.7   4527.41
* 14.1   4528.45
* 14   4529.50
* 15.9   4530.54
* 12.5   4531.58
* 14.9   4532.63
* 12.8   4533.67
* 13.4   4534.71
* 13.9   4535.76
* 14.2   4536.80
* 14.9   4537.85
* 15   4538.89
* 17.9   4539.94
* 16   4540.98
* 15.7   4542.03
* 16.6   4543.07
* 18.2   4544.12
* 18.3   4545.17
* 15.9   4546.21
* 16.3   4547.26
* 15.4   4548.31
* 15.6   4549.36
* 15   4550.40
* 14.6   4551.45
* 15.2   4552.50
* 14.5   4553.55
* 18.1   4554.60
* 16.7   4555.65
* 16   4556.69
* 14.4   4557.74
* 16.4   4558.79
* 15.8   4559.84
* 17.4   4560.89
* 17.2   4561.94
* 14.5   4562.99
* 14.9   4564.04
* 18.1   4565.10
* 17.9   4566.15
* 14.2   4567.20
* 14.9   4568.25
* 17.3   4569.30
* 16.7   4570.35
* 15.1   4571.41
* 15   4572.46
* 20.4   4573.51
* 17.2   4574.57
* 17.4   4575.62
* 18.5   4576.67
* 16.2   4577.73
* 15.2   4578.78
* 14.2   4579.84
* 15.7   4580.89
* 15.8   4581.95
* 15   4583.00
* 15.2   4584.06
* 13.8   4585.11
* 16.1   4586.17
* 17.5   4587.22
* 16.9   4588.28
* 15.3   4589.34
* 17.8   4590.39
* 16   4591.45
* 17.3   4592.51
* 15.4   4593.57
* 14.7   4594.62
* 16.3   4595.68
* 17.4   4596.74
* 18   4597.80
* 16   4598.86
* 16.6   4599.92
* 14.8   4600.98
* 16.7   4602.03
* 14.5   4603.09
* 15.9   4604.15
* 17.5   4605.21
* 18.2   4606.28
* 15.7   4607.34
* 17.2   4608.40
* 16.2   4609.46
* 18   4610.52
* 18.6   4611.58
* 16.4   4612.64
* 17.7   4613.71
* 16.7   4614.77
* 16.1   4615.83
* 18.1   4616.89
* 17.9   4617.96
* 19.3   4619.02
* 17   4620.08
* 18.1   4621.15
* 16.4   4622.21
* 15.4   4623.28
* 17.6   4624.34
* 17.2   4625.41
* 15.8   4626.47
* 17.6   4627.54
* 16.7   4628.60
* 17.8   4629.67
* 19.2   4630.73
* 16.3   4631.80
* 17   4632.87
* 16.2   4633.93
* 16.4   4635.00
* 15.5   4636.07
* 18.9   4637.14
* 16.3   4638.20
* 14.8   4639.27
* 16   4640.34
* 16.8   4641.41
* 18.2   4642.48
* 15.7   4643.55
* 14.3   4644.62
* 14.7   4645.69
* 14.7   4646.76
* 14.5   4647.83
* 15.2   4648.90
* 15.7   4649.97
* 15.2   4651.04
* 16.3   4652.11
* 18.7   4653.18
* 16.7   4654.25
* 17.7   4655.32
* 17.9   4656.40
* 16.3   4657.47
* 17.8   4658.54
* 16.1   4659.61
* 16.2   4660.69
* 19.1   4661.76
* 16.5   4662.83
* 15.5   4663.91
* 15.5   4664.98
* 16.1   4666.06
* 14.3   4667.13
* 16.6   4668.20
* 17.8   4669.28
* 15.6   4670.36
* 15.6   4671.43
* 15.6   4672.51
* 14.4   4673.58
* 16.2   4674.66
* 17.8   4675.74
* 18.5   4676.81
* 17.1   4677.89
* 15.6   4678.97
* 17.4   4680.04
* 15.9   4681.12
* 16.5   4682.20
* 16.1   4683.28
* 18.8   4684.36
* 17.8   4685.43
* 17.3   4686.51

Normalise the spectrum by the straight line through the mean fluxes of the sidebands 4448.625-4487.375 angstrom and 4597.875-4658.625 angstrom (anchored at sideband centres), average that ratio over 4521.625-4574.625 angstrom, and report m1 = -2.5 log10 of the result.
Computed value 0.02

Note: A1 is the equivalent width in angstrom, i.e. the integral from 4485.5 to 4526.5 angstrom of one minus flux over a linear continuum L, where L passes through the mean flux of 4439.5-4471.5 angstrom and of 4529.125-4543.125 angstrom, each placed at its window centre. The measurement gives -4.3 angstrom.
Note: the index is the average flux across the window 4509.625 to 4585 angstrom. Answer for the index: 15.9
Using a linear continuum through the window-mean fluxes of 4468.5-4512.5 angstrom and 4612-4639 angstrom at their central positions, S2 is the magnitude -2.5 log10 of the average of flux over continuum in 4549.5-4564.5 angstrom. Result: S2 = 0.05 mag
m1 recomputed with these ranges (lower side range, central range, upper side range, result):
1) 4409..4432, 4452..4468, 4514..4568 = -0.02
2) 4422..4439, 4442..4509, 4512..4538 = -0.04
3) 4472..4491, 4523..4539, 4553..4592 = 0.10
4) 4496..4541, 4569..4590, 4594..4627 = 0.02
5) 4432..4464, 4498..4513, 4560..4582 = -0.09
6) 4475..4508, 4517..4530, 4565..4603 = 0.03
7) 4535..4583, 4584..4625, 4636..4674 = -0.04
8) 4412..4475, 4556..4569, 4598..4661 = 0.00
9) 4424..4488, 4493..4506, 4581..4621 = -0.08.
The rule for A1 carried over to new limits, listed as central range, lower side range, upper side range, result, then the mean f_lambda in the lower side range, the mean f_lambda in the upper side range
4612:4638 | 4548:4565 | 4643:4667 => -1.7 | 15.8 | 16.2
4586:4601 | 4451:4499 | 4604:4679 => -0.2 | 15.4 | 16.7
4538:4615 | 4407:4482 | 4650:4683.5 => -2.1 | 14.9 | 16.5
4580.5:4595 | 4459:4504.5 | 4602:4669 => 0.4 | 15.6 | 16.7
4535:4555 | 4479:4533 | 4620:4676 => 0.4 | 16.1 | 16.4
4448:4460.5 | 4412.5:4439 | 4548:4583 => -0.4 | 14.6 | 16.1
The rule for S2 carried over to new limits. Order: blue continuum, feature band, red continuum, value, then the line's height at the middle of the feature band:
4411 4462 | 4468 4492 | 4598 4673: 0.001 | 15.3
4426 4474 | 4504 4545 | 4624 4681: -0.034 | 15.5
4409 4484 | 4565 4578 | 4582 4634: -0.032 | 16.3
